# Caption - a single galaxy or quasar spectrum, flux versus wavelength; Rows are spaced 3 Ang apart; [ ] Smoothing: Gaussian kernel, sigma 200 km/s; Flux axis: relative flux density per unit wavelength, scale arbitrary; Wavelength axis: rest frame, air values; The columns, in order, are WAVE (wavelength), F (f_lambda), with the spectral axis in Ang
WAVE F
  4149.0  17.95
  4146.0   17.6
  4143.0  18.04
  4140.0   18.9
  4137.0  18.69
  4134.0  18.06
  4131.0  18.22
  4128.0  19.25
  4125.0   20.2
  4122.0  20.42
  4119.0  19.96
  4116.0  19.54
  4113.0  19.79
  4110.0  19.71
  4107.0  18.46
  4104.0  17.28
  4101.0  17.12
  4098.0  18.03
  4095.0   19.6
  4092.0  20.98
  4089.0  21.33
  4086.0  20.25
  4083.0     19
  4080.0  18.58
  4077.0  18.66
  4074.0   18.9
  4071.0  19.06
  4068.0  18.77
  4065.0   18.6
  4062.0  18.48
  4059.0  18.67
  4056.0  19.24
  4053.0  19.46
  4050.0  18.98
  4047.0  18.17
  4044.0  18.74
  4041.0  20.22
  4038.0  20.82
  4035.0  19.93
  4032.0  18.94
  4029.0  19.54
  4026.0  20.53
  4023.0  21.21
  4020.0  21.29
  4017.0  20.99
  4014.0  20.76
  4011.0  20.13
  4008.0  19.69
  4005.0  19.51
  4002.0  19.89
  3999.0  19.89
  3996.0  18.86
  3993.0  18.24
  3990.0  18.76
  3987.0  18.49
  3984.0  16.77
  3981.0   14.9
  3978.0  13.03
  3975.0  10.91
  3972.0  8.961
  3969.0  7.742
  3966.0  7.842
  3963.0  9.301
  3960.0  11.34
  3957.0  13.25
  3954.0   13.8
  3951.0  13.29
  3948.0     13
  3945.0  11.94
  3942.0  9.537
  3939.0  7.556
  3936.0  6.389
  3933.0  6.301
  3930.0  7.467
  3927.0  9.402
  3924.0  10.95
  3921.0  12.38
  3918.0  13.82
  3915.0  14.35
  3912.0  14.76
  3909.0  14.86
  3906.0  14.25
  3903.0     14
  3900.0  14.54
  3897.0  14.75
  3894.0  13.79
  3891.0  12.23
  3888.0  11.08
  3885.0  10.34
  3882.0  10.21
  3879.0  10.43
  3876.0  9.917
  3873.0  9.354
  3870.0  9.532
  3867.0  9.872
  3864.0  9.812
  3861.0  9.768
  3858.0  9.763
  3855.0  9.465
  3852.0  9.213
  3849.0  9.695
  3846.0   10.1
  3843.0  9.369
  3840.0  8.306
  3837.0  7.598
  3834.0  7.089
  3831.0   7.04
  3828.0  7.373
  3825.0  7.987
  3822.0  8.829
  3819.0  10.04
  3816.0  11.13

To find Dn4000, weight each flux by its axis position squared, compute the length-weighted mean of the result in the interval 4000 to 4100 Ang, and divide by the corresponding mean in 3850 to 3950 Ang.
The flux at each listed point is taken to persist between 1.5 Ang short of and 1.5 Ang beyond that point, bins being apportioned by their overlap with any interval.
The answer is 1.91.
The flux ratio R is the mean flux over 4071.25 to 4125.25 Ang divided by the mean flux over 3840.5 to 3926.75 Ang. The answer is 1.68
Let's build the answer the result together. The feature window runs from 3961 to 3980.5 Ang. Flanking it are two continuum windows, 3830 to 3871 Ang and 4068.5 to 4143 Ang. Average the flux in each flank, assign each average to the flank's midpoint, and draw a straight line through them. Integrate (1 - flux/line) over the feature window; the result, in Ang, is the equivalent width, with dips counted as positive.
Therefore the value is 5.5 Ang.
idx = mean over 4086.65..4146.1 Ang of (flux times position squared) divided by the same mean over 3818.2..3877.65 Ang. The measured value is 2.4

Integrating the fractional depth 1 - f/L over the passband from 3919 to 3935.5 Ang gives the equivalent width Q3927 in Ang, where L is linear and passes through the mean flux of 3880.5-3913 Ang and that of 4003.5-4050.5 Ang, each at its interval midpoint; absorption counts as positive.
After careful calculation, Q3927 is 6.1 Ang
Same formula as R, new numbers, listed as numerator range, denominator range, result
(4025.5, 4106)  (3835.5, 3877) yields 2.04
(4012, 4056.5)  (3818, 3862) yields 2.28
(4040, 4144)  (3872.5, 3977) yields 1.69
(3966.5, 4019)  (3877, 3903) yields 1.37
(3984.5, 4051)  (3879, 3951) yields 1.69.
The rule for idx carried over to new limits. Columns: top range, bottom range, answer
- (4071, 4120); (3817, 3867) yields 2.45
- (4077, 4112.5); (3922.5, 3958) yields 2.02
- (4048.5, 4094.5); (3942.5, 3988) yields 1.67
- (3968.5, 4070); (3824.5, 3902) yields 1.98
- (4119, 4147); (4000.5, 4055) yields 1.00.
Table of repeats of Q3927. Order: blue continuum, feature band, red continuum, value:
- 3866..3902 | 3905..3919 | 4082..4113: -2.28 Ang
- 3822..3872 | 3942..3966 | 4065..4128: 2.67 Ang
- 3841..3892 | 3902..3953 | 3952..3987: -1.52 Ang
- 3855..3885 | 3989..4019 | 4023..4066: -4.43 Ang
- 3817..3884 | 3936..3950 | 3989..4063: 4.34 Ang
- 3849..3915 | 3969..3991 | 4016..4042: 4.44 Ang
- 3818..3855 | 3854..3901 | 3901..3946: -4.99 Ang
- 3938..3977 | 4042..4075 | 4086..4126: -4.39 Ang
